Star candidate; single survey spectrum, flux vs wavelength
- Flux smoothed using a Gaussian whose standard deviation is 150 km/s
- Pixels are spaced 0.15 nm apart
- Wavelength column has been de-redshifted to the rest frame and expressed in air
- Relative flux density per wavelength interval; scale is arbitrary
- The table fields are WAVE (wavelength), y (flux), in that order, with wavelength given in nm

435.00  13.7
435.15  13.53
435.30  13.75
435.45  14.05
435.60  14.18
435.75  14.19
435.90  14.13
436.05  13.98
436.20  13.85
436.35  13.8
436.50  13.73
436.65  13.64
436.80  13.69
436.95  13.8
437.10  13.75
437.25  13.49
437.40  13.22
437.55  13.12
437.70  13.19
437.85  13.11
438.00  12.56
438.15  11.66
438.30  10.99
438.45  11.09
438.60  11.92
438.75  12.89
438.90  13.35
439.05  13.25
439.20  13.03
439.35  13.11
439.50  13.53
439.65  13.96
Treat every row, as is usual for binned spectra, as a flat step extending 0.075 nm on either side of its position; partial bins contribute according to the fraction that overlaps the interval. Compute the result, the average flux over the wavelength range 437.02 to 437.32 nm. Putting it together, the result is 13.6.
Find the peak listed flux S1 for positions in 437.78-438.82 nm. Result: 13.11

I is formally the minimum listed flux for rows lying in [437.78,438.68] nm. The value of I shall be 10.99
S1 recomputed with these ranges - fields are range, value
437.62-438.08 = 13.19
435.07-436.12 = 14.19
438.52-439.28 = 13.35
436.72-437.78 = 13.8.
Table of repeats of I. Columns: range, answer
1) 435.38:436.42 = 13.8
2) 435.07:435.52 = 13.53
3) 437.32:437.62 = 13.12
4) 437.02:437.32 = 13.49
